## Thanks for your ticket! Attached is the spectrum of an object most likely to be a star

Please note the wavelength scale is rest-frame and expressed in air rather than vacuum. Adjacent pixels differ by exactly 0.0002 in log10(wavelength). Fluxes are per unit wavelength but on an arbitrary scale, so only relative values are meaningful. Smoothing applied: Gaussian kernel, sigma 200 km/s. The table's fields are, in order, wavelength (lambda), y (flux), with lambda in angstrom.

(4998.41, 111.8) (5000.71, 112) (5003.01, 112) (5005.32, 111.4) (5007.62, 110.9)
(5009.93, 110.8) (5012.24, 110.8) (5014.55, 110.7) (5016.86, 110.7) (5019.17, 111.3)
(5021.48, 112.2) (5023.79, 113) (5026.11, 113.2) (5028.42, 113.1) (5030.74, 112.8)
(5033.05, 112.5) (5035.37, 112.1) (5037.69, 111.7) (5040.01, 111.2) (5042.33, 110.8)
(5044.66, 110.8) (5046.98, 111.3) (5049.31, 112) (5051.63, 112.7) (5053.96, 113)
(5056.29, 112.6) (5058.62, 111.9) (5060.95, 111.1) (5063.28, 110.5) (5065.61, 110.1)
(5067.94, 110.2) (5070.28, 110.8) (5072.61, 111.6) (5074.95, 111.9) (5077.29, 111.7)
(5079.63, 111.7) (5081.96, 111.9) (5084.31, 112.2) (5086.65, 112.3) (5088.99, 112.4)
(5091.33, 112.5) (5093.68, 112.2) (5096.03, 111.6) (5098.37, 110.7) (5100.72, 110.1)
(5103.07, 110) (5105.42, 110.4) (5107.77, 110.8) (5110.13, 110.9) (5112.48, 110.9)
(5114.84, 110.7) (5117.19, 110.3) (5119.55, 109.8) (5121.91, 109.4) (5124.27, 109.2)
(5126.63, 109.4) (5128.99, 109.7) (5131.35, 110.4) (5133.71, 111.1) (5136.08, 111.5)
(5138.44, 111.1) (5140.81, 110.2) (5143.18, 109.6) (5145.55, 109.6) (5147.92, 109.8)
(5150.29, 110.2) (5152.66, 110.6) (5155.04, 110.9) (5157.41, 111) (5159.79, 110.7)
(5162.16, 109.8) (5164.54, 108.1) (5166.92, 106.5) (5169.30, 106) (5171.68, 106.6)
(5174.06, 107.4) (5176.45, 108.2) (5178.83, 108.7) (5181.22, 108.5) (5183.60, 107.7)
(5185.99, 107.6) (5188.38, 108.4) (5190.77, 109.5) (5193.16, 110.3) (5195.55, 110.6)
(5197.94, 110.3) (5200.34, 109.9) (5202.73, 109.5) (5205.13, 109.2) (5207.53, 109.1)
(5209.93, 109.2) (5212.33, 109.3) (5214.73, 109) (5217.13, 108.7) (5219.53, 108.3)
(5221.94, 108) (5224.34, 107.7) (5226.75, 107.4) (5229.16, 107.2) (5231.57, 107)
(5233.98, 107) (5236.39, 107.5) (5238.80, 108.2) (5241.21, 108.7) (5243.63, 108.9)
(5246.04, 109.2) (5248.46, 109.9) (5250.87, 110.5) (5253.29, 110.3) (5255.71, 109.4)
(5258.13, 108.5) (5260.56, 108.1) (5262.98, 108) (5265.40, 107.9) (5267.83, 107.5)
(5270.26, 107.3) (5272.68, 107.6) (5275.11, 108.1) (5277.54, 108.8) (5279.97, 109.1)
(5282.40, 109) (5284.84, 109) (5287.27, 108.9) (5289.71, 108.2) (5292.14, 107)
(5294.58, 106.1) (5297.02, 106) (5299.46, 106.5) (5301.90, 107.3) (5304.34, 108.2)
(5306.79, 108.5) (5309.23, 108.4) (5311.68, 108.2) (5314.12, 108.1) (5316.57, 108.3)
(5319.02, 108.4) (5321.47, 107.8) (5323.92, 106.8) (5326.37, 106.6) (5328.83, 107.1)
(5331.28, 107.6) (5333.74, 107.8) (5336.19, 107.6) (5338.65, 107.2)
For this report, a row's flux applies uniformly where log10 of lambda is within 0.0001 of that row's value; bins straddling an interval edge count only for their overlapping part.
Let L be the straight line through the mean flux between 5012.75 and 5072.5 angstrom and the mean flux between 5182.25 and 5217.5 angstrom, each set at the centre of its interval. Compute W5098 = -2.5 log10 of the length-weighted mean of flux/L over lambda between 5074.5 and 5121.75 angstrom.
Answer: 0.00 mag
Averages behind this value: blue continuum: 112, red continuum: 109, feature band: 111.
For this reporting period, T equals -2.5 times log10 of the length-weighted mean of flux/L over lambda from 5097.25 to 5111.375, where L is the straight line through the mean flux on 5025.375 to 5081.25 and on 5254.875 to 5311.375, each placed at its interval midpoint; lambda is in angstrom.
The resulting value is 0.00 mag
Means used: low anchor 112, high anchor 108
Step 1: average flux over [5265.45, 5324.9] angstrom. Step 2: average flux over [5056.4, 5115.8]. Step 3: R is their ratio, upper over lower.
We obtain 1.0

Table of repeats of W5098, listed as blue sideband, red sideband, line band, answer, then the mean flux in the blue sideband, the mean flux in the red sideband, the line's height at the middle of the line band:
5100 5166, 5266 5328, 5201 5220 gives 0.000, 110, 108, 109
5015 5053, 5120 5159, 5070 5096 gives -0.008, 112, 110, 111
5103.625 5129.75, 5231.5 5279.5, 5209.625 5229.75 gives 0.006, 110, 108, 109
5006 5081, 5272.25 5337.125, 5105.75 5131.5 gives 0.004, 112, 108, 111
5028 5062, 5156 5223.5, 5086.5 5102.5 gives -0.007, 112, 109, 111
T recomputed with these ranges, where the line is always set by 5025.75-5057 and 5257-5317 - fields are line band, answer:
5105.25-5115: 0.00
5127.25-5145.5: 0.00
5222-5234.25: 0.02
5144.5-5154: 0.00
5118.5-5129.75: 0.01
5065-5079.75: 0.00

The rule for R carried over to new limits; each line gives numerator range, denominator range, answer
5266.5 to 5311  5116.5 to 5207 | 0.99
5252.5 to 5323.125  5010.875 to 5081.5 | 0.97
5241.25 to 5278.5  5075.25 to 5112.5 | 0.98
